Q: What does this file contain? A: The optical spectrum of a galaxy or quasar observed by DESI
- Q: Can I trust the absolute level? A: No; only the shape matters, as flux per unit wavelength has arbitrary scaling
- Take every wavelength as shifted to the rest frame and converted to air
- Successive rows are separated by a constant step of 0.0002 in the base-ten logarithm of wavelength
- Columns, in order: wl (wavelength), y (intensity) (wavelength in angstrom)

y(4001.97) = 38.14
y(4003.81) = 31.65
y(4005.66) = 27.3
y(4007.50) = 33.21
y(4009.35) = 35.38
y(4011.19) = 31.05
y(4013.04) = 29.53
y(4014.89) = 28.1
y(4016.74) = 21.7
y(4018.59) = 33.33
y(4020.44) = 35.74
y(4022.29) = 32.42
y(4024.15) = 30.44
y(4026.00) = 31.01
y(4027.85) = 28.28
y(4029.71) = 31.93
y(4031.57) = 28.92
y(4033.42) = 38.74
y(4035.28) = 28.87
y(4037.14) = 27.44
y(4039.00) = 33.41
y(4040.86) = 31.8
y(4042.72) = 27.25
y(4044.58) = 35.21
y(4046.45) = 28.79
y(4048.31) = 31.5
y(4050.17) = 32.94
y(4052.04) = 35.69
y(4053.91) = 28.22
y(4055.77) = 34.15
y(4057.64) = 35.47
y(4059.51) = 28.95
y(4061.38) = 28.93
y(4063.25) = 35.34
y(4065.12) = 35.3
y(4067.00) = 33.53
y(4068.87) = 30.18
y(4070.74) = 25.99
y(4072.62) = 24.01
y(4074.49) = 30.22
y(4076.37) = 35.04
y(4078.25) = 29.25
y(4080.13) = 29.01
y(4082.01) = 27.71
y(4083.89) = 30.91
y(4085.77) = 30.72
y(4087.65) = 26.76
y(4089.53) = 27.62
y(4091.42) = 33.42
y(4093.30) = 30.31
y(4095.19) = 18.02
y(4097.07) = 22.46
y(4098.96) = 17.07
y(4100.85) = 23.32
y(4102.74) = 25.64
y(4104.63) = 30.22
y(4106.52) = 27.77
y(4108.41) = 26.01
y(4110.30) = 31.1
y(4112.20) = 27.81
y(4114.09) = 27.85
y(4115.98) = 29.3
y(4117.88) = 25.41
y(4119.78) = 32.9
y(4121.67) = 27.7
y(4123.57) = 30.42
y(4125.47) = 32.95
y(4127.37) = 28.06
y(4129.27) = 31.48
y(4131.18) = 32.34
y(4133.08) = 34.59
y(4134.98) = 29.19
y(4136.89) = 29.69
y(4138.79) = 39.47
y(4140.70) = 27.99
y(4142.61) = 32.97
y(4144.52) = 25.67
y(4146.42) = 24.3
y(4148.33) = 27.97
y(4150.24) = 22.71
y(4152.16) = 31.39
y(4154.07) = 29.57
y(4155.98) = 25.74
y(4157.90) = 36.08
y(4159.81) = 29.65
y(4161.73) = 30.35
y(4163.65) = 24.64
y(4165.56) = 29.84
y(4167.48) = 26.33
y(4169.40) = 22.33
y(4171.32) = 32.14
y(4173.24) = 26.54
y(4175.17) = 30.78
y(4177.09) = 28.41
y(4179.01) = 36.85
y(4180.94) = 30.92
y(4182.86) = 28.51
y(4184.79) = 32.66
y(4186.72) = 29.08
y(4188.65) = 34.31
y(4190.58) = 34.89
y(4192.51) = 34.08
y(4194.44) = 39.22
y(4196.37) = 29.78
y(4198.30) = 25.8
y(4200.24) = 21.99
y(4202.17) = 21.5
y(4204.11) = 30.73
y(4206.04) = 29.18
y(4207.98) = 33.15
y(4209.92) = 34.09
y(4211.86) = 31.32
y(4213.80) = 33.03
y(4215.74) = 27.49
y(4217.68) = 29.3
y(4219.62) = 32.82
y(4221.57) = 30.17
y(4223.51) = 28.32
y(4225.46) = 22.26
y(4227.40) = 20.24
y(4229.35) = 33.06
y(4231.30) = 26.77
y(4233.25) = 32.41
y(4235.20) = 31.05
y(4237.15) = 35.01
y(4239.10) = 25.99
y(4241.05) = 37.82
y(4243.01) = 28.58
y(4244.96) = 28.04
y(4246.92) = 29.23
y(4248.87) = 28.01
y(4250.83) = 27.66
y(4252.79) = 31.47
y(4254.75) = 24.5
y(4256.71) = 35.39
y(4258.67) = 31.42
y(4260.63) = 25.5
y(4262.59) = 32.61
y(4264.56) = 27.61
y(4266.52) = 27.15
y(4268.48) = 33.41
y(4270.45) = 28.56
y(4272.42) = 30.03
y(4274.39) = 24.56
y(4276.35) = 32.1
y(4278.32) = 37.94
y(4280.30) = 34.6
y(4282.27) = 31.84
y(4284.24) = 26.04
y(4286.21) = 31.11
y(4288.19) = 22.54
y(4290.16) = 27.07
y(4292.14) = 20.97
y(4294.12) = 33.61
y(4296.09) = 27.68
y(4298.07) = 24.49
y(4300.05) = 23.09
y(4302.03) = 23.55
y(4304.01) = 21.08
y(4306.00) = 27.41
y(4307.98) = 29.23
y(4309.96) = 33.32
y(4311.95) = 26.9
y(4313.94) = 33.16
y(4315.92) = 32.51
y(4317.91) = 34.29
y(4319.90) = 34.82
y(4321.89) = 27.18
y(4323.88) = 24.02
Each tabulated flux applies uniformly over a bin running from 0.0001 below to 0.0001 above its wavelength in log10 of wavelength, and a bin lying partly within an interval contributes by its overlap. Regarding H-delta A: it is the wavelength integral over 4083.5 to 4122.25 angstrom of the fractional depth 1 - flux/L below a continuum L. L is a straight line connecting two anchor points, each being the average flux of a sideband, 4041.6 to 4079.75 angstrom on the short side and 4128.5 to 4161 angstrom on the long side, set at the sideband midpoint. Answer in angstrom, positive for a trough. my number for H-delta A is 4.36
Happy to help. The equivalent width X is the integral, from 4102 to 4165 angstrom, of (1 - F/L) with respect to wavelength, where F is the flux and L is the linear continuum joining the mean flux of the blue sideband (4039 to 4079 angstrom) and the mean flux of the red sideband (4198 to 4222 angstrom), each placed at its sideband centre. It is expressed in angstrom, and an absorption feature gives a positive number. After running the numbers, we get 2.1 angstrom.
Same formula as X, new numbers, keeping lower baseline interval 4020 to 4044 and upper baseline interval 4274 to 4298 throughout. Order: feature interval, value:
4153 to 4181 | 0.7 angstrom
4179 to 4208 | -0.6 angstrom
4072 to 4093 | 0.8 angstrom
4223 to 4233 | 1.0 angstrom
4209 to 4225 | -0.5 angstrom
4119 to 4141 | -0.8 angstrom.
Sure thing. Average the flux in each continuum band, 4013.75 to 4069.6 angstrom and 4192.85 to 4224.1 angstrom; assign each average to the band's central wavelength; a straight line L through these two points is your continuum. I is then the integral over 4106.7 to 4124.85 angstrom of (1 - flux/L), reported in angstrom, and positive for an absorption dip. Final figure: 1.2 angstrom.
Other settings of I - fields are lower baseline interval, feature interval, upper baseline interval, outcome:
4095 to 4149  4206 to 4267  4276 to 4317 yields -2.7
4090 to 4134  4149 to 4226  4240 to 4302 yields -3.2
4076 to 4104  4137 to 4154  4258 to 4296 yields -0.9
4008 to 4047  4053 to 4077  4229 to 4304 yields -0.4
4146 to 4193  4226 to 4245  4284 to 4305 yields -1.6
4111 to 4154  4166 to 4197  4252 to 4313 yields -1.9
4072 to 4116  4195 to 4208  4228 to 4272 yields 0.8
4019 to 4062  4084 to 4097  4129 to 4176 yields 1.3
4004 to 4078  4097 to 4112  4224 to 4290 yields 2.4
